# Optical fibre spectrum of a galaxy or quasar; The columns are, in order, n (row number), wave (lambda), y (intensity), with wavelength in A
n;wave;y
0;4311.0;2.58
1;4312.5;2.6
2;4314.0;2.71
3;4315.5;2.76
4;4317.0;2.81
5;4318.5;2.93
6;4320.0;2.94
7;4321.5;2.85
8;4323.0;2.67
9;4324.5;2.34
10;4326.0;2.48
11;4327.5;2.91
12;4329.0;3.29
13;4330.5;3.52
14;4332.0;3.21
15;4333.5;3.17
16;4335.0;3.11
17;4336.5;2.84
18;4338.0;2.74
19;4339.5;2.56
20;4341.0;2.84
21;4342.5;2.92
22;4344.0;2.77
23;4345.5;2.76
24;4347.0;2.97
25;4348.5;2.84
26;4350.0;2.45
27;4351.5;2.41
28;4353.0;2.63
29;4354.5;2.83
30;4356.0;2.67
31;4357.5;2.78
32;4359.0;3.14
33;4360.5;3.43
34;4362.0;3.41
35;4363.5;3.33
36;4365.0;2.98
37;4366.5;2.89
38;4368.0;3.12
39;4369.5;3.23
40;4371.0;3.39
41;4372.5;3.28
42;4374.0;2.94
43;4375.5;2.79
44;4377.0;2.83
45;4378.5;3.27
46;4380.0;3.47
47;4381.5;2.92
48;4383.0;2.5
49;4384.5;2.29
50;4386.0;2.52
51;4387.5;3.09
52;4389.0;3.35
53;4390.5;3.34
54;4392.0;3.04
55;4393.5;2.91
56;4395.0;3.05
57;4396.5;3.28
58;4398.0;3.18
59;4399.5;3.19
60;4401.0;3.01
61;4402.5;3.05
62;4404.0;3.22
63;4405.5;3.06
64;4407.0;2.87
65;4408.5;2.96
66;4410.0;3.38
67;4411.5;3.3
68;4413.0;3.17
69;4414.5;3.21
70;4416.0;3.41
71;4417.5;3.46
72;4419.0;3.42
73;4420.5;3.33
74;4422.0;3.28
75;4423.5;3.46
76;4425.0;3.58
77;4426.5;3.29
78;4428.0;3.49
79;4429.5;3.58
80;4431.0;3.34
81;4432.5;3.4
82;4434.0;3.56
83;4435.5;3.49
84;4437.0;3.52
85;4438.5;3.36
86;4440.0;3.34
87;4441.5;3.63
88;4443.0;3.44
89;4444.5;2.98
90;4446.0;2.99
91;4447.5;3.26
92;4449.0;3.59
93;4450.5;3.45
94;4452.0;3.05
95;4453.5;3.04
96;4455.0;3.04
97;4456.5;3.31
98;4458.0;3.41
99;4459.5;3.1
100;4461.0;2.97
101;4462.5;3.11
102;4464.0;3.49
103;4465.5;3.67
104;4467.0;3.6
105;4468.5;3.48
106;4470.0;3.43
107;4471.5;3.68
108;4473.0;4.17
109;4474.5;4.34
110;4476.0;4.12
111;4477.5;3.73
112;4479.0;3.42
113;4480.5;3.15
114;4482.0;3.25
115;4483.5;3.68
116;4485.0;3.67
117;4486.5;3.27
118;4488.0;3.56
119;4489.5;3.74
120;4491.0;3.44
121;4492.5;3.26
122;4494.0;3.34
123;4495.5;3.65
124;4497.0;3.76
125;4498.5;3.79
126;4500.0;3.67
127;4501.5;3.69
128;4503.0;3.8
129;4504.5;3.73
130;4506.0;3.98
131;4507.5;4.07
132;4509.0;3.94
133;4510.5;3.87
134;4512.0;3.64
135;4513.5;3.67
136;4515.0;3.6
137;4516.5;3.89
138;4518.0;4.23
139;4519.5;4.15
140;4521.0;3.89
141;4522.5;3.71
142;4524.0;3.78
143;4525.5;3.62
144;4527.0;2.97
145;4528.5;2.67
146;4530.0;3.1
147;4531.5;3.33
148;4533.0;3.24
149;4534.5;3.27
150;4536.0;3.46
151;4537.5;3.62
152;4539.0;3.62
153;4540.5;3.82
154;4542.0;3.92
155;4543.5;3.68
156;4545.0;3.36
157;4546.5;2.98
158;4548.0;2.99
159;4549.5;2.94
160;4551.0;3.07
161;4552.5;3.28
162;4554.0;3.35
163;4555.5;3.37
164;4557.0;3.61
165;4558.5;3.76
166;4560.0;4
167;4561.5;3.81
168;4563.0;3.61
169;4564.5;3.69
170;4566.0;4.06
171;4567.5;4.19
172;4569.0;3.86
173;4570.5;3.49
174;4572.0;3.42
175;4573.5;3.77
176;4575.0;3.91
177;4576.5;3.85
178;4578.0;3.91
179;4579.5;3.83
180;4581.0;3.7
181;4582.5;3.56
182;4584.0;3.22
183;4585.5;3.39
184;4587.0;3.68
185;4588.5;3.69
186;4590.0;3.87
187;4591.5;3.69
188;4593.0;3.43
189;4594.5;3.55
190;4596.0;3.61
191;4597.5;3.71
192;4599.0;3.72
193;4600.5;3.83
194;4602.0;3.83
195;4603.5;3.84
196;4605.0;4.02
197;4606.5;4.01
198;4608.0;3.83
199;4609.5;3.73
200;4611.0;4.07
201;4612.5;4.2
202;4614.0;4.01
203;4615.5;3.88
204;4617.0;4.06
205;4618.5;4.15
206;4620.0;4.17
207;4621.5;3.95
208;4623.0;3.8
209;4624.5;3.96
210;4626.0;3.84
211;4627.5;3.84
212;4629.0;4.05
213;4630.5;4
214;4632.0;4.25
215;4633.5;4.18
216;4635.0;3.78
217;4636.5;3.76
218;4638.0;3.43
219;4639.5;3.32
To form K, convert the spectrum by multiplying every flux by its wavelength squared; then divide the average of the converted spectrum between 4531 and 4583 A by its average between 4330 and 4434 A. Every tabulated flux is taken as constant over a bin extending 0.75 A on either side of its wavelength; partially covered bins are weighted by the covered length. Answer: 1.3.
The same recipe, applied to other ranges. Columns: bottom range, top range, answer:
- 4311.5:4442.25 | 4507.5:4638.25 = 1.32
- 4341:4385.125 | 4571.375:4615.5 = 1.42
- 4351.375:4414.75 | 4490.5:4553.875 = 1.24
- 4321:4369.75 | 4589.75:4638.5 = 1.50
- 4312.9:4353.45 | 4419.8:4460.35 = 1.24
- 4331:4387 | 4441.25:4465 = 1.15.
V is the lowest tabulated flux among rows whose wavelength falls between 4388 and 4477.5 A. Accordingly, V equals 2.87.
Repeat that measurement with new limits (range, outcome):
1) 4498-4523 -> 3.6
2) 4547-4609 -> 2.94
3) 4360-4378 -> 2.79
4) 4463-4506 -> 3.15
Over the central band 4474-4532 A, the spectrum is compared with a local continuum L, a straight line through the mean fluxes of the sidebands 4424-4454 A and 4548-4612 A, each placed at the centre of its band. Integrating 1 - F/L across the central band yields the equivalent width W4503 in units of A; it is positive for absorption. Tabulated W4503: -2.20 A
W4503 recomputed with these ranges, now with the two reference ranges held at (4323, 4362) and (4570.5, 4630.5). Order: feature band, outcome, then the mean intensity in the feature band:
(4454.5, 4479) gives -1.6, 3.54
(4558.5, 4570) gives -0.6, 3.87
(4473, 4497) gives -1.5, 3.6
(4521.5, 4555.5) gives 2.1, 3.36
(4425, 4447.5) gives -1.2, 3.39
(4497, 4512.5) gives -1.6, 3.82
